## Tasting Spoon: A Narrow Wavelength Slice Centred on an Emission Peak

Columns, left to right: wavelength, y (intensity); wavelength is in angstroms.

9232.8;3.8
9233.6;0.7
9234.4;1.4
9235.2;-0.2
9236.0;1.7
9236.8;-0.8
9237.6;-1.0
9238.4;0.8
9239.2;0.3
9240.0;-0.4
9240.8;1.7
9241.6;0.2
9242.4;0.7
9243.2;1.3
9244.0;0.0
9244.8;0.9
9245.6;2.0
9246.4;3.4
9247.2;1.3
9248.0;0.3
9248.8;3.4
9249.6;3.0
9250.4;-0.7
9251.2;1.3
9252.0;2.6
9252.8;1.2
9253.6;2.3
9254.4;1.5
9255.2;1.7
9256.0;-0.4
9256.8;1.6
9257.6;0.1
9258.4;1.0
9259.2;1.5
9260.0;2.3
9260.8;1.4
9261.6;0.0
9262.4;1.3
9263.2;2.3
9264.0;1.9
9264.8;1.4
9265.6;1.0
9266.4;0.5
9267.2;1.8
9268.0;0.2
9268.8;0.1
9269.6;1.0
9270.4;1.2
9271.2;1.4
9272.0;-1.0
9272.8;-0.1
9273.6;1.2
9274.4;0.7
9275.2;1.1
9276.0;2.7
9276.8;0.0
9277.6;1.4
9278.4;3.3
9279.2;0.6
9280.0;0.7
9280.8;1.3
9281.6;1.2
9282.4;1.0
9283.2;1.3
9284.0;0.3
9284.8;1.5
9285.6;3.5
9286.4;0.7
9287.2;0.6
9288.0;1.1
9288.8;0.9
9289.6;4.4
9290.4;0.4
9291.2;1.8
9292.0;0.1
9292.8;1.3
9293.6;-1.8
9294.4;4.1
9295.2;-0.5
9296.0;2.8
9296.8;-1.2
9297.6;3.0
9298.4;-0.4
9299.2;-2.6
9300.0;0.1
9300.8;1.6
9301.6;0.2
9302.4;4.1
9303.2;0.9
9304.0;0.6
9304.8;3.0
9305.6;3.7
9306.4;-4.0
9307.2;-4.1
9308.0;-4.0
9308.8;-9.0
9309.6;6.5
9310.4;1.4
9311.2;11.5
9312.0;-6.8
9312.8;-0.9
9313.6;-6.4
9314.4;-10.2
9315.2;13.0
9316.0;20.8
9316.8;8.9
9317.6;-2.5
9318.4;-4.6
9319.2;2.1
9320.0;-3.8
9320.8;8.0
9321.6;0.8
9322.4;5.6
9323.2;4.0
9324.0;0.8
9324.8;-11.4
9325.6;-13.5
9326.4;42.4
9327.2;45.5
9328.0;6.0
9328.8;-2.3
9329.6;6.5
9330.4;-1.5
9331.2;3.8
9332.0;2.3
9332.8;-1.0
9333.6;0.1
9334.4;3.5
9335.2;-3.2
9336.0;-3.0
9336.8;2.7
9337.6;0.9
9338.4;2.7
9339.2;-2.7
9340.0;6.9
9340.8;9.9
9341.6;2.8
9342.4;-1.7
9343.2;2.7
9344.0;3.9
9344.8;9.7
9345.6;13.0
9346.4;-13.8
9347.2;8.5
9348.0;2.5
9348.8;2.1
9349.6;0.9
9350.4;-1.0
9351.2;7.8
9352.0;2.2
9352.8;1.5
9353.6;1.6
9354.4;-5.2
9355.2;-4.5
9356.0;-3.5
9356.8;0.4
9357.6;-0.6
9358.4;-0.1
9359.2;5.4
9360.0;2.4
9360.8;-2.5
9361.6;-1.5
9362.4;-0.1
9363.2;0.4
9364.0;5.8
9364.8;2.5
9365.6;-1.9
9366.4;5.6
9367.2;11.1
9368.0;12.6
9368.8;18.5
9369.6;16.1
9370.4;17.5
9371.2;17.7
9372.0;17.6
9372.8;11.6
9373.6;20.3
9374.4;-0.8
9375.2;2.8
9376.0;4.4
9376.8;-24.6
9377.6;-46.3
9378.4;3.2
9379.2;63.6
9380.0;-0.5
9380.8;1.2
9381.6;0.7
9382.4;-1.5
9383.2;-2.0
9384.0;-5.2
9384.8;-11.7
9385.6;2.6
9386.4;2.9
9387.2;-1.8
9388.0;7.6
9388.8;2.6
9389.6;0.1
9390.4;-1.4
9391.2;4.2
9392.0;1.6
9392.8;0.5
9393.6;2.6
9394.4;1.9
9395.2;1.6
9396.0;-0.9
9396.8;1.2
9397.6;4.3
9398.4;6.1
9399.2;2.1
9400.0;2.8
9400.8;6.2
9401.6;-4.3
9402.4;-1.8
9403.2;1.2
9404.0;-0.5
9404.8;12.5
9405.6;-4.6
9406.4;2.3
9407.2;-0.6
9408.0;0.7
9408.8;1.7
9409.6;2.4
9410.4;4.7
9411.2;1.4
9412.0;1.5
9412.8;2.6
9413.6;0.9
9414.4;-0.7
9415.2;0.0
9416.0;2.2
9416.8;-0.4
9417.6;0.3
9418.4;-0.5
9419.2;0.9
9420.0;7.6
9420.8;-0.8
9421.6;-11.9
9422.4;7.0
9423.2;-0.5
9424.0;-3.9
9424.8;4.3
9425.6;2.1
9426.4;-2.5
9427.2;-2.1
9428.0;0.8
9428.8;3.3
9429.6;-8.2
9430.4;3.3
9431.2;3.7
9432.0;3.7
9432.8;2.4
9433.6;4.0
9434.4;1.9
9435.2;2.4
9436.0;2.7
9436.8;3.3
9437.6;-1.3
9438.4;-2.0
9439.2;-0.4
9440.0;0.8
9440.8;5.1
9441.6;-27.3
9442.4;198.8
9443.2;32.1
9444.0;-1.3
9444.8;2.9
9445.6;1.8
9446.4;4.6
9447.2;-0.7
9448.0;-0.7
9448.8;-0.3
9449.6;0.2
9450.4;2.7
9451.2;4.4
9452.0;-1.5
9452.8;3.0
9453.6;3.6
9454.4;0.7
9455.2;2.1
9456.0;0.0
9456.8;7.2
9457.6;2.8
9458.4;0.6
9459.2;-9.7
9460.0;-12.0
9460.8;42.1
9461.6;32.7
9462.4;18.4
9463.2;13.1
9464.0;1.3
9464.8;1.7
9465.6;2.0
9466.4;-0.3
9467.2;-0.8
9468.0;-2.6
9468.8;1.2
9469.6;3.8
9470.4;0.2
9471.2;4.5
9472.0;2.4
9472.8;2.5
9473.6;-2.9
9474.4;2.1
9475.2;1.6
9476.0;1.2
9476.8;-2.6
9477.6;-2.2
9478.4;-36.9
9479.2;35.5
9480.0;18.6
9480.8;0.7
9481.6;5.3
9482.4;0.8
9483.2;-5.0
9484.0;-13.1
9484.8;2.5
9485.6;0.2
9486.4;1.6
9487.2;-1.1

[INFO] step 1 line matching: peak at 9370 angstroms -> Hbeta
